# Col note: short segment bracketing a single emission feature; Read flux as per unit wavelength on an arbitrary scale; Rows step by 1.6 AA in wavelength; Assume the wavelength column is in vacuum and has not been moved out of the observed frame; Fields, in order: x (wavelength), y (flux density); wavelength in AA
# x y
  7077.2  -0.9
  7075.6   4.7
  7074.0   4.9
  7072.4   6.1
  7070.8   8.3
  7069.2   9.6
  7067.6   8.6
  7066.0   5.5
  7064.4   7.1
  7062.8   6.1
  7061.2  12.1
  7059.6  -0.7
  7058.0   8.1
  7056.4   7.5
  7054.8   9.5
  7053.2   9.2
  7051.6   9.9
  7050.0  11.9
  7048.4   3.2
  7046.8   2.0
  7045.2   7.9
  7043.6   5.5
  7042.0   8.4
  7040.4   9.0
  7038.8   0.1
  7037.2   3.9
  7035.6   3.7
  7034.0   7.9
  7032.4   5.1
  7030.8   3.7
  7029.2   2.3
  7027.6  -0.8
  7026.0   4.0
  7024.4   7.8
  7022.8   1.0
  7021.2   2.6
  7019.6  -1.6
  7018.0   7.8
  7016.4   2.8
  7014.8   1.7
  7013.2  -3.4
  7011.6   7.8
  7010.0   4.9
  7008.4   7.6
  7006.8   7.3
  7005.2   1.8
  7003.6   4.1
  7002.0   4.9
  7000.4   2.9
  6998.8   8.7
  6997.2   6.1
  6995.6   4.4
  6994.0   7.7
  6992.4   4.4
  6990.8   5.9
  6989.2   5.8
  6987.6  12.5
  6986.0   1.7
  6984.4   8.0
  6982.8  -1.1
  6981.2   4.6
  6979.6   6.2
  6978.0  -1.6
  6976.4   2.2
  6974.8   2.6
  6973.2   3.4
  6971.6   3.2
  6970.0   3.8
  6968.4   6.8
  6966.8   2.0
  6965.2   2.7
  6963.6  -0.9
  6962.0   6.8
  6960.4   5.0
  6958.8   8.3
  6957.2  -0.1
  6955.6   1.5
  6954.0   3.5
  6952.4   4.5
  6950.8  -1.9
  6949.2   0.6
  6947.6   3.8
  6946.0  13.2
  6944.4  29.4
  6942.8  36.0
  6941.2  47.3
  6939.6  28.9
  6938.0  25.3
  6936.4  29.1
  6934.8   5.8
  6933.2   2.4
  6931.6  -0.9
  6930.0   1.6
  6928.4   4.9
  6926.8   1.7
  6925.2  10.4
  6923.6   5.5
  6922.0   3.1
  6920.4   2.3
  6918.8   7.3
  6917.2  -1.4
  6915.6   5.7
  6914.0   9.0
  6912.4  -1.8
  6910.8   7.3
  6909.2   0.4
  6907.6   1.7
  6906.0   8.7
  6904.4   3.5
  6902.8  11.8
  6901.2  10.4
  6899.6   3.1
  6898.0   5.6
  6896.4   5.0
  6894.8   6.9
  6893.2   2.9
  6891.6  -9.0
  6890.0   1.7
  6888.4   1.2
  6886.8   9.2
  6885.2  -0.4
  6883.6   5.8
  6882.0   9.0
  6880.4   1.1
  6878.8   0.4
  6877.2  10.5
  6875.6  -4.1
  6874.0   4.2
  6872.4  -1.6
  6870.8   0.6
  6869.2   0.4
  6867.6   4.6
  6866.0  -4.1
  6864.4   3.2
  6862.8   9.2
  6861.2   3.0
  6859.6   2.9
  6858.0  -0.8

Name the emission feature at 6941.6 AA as [O II]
